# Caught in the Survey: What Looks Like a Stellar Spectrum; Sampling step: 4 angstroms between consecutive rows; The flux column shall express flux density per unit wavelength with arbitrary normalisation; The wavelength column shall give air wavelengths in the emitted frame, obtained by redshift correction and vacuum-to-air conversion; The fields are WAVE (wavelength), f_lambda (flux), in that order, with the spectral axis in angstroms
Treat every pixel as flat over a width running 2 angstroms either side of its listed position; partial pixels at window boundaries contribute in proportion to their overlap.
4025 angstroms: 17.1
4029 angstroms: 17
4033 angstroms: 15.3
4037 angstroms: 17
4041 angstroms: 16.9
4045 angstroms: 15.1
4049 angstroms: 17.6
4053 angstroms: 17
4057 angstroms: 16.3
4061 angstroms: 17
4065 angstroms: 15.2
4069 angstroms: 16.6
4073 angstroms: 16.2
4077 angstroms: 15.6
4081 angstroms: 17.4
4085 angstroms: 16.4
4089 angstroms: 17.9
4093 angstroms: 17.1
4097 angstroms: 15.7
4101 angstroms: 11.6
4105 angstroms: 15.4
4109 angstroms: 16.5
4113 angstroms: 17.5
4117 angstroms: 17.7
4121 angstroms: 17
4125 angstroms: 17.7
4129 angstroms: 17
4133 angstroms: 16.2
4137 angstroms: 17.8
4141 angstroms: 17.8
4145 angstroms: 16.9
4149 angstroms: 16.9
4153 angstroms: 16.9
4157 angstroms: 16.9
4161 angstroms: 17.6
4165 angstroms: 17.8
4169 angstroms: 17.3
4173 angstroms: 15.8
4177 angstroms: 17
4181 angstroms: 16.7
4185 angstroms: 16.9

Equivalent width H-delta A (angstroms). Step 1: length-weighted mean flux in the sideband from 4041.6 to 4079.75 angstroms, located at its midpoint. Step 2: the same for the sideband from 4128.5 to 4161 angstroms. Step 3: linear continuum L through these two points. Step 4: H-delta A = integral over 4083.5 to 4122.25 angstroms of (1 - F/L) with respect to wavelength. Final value 1.0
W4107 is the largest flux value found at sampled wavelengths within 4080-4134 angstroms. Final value 17.9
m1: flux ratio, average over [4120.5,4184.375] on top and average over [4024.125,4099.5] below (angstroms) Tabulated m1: 1.0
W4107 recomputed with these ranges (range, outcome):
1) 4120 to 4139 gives 17.8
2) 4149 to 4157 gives 16.9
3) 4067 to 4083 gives 17.4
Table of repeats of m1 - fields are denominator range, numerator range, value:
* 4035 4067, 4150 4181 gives 1.03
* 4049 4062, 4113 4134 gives 1.02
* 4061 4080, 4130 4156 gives 1.06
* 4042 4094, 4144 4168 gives 1.04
